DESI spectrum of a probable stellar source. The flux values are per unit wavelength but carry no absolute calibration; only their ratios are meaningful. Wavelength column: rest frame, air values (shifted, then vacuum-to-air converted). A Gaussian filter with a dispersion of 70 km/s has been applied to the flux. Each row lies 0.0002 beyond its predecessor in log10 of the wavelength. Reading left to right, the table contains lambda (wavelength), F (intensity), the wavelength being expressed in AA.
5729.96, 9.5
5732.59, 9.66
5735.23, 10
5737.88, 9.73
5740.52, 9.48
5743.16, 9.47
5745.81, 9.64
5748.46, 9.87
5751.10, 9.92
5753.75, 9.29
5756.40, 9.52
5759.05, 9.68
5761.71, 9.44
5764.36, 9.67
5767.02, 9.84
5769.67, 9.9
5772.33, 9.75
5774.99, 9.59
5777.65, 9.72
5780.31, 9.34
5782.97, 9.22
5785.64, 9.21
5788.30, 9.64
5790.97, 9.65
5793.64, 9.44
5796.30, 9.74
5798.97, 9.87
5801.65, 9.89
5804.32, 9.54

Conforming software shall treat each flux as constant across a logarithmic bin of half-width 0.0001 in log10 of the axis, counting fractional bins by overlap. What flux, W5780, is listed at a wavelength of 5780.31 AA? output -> 9.34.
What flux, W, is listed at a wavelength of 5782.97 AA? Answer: 9.22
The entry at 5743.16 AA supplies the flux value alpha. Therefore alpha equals 9.47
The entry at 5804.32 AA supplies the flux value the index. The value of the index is 9.54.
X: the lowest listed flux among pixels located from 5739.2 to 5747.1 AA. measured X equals 9.47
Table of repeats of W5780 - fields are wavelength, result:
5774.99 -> 9.59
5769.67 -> 9.9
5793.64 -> 9.44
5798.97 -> 9.87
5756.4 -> 9.52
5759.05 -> 9.68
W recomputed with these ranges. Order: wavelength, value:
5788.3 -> 9.64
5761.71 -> 9.44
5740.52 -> 9.48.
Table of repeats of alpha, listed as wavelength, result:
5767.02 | 9.84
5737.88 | 9.73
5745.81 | 9.64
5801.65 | 9.89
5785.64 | 9.21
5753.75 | 9.29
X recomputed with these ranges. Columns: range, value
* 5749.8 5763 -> 9.29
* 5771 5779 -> 9.59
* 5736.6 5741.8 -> 9.48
